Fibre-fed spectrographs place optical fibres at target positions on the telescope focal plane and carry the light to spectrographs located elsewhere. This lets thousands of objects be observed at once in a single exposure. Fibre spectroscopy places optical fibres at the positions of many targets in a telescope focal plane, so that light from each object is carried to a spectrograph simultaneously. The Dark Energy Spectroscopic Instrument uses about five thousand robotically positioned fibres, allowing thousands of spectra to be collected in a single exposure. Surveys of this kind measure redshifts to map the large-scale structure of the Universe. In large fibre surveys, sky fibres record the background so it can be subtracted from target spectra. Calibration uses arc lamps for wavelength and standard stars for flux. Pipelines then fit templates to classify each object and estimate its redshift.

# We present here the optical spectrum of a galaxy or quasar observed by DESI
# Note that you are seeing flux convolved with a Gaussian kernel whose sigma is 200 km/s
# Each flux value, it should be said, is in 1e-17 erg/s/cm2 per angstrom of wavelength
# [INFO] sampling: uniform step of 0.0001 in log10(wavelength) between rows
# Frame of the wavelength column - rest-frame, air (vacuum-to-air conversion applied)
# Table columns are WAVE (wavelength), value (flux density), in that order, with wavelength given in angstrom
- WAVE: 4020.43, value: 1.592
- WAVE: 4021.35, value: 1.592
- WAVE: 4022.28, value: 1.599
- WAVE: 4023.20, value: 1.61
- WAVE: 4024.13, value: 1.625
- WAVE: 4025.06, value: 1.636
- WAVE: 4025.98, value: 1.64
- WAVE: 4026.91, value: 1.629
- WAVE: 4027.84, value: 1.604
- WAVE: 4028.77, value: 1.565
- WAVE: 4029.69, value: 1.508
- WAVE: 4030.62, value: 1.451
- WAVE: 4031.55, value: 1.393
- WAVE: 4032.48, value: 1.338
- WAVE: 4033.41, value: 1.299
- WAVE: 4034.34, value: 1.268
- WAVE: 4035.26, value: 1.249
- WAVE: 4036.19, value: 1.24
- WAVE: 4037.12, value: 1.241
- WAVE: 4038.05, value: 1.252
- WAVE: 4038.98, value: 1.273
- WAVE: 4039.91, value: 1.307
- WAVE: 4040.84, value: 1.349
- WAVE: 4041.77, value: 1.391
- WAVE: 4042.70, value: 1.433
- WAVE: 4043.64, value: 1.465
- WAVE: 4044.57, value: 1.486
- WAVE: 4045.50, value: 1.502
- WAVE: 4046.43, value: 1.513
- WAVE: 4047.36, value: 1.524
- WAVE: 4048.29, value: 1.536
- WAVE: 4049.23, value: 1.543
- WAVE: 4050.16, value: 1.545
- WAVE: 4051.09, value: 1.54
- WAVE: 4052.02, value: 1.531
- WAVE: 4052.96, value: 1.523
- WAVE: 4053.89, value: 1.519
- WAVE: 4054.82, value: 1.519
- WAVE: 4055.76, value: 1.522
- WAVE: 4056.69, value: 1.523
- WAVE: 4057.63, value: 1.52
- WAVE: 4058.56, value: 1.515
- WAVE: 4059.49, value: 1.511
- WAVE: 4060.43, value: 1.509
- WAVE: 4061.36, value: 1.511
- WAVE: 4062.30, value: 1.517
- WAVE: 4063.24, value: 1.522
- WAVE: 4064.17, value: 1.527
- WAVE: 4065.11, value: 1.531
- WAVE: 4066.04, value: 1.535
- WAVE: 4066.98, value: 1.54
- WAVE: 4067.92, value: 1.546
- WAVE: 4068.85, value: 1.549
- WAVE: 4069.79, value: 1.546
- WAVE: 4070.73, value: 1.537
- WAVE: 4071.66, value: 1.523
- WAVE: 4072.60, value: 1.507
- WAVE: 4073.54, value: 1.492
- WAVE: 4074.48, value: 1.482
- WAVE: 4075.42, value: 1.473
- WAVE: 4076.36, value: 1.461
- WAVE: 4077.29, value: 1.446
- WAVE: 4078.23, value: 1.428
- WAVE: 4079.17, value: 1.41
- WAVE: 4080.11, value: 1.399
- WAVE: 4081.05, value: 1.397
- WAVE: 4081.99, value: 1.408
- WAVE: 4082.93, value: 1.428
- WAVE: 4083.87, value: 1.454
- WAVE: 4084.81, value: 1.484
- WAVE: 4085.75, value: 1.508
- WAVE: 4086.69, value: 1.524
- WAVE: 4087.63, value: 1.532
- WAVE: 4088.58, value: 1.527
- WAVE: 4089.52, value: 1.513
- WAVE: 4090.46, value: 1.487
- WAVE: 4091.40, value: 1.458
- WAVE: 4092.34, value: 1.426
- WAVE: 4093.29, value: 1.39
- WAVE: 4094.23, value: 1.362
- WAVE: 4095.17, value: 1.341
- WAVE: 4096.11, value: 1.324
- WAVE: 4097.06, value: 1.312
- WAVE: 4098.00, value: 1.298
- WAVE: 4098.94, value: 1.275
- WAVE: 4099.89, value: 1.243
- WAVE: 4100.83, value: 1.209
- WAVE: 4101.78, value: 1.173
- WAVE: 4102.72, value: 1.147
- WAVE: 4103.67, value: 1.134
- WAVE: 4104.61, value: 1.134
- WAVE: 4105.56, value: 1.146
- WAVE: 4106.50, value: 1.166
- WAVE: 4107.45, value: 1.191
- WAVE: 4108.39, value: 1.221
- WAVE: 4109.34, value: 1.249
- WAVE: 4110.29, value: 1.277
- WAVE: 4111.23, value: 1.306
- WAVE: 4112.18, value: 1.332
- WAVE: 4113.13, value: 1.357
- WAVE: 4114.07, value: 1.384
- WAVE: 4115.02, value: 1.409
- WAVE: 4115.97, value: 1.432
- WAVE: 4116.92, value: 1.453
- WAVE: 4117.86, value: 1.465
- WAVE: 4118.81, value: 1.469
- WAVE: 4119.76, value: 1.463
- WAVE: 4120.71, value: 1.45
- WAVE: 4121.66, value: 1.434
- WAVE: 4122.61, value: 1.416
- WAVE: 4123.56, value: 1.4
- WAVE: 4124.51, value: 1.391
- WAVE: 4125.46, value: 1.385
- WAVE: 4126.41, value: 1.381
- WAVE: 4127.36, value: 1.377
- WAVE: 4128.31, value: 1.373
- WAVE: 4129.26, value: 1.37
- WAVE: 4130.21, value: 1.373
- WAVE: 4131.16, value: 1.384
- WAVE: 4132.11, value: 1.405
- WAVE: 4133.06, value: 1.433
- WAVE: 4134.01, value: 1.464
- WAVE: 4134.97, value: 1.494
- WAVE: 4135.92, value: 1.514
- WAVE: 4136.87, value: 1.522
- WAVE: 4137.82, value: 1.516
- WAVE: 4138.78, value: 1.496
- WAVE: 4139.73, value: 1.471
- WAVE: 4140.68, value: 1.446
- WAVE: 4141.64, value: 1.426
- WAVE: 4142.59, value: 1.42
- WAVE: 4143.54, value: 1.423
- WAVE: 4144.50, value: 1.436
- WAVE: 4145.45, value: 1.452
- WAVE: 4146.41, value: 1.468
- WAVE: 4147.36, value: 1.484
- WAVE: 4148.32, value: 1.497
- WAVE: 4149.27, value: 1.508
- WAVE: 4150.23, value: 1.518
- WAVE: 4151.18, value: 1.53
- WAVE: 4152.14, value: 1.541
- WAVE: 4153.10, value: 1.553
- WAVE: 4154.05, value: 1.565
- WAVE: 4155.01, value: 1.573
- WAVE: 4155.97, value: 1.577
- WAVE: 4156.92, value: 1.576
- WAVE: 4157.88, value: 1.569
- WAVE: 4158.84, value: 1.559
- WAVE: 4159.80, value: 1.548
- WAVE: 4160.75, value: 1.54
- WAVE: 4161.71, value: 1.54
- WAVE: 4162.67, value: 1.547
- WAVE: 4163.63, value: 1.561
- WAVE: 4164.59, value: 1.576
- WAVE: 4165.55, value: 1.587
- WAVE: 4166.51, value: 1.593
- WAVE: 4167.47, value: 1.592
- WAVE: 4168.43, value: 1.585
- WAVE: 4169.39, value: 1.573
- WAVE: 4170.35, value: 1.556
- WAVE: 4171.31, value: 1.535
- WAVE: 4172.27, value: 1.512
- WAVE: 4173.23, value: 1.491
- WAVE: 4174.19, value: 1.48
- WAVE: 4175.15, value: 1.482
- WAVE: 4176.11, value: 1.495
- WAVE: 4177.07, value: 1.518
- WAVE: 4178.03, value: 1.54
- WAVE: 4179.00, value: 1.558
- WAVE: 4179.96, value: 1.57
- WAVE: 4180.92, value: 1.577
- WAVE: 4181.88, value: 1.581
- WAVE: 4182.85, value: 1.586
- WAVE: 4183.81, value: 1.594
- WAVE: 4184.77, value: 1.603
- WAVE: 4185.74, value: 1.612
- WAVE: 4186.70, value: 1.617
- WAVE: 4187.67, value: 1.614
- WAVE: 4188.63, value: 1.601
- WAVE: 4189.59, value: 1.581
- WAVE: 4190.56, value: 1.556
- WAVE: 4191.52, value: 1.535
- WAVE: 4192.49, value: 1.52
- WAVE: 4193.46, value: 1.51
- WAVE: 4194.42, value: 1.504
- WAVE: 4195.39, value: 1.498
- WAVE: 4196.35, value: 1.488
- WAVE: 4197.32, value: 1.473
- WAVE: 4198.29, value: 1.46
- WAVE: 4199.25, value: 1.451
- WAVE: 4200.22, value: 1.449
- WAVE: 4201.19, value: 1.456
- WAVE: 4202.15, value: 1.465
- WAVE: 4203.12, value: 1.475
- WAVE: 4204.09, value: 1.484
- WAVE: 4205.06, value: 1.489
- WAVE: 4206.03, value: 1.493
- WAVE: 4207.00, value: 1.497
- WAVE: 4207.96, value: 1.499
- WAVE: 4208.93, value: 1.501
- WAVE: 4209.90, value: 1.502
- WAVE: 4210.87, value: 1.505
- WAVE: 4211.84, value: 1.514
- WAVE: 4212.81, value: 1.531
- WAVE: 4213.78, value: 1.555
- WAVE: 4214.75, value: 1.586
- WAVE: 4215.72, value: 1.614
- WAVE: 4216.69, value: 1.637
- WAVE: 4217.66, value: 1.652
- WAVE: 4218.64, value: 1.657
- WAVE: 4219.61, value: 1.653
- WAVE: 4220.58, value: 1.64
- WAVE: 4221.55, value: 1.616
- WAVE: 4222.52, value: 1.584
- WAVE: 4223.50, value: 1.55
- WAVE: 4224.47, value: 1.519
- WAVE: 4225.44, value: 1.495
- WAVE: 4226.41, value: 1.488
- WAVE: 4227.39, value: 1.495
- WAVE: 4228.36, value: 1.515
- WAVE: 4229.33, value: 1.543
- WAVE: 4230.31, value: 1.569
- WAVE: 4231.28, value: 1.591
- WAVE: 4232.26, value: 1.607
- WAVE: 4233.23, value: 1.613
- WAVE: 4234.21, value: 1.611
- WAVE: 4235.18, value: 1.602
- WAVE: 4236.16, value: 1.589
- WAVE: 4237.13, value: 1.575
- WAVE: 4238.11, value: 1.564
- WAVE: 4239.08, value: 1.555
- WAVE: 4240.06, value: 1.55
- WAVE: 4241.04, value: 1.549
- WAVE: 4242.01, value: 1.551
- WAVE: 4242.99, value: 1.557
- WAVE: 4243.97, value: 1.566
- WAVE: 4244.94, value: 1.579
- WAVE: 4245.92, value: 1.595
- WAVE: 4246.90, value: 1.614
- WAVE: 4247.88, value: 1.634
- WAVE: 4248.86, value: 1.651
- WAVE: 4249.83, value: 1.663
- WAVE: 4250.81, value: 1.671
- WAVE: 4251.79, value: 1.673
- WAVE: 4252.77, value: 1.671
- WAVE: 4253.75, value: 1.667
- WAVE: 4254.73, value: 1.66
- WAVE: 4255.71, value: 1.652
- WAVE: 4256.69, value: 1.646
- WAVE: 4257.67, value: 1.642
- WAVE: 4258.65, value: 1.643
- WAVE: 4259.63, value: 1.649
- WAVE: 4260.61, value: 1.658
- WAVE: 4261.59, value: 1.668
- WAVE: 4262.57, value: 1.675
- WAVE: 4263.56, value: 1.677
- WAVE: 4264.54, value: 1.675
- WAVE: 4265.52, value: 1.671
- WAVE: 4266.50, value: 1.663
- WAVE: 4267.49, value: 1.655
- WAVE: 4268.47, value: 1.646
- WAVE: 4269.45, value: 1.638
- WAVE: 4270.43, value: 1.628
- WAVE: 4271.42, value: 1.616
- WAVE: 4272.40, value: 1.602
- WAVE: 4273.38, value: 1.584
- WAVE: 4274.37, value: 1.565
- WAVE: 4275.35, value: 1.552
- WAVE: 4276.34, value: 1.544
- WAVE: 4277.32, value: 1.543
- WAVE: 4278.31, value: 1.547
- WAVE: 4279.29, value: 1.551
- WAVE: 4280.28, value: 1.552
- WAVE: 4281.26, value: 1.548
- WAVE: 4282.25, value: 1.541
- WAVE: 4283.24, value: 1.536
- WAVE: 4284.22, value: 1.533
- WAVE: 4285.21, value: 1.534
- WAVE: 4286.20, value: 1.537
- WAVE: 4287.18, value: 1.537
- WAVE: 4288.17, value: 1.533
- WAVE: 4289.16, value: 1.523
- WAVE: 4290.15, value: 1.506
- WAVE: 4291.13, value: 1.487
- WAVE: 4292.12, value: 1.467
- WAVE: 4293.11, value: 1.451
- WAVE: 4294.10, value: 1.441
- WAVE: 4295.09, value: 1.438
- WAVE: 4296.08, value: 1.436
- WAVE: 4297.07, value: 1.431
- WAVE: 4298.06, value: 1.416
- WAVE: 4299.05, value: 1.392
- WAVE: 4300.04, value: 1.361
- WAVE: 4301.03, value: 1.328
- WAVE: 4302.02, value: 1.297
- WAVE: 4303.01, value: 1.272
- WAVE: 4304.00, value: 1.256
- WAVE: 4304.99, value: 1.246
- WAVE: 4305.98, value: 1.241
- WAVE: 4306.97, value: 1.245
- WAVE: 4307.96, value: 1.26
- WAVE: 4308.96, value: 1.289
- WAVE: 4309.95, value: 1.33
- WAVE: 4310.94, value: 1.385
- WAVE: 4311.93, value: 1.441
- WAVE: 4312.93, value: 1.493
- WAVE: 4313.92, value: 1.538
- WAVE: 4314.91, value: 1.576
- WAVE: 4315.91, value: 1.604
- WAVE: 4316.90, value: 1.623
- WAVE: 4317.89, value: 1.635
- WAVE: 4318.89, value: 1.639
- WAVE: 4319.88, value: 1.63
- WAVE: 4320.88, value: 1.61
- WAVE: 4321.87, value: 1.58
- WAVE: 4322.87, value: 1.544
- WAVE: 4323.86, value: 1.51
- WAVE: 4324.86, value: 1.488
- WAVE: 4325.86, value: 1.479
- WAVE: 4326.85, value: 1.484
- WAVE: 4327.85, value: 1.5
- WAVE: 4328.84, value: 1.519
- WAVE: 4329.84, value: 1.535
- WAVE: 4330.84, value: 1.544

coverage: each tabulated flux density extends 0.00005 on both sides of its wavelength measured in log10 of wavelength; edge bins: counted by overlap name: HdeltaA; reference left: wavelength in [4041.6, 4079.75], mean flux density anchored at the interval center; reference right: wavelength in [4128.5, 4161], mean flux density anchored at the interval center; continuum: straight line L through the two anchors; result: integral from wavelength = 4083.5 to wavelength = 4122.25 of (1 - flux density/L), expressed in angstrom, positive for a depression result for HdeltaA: 3.8 angstrom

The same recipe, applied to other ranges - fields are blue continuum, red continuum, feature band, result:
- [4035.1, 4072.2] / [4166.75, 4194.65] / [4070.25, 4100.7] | 1.34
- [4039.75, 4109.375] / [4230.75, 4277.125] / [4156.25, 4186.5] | -0.48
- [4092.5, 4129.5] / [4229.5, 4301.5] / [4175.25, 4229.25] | -2.57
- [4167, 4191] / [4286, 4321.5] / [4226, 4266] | -3.06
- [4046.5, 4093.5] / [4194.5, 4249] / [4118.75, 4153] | 1.60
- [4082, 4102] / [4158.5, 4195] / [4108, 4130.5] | 1.01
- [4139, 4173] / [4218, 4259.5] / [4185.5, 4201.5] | 0.35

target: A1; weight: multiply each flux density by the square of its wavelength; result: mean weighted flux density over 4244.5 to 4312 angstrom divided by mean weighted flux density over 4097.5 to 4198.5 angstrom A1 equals 1.11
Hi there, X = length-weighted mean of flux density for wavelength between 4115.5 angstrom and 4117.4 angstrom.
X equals 1.45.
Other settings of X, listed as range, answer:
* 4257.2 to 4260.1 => 1.65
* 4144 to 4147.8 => 1.46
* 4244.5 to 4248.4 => 1.6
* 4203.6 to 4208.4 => 1.49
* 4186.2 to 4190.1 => 1.6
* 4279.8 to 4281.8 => 1.55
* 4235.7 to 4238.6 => 1.58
